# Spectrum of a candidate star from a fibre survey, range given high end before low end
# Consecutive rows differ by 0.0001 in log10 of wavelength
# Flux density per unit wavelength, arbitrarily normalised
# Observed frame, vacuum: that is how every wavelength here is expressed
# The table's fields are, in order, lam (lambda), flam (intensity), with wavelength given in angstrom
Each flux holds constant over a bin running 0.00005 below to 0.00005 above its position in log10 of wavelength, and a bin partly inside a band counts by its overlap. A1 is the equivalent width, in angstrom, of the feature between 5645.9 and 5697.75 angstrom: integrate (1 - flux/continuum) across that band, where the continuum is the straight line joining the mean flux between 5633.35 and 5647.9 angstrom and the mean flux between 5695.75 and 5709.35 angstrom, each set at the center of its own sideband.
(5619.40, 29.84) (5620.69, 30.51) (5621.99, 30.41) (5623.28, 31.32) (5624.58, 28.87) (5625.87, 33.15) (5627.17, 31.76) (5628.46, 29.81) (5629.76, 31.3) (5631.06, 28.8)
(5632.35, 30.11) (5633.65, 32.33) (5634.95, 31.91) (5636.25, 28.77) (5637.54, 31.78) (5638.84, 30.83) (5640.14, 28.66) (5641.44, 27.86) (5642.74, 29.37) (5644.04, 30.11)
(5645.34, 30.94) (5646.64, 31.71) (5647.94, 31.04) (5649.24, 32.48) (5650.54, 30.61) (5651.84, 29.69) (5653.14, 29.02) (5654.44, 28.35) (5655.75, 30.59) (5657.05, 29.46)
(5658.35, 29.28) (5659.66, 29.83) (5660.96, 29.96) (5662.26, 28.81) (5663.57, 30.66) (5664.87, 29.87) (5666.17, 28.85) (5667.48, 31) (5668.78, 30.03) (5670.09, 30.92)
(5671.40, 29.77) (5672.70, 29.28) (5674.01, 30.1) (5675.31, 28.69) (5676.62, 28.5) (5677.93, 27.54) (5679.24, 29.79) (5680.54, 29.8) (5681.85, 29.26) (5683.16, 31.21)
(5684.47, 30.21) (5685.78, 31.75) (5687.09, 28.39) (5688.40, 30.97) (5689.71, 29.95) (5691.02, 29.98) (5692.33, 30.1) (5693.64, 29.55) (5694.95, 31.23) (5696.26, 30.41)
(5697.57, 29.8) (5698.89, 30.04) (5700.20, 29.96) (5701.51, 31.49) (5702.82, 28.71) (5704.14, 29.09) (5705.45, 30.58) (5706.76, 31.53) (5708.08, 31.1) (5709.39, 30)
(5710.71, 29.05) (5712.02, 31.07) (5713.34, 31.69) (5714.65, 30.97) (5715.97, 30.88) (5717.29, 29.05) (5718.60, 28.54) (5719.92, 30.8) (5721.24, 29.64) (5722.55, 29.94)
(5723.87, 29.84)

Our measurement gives 0.6 angstrom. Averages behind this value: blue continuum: 30.4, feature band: 30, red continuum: 30.3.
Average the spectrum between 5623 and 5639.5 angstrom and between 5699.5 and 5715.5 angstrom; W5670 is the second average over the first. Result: 0.99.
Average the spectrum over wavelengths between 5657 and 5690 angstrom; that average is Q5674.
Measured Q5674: 29.8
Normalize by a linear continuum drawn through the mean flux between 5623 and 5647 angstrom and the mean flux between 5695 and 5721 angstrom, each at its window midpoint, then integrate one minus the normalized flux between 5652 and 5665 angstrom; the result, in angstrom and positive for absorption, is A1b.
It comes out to 0.4 angstrom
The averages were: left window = 30.5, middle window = 29.6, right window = 30.3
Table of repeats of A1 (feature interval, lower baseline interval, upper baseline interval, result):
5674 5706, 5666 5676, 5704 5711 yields 0.3 angstrom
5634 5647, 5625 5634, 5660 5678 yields 0.2 angstrom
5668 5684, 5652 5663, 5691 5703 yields 0.1 angstrom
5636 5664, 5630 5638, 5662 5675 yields 0.3 angstrom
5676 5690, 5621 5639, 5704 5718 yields 0.4 angstrom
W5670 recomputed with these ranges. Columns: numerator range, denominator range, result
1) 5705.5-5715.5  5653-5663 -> 1.05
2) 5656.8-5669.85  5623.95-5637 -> 0.97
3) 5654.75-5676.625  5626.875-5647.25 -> 0.98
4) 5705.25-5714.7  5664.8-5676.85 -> 1.03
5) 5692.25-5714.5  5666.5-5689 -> 1.02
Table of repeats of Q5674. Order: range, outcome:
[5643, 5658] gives 30.3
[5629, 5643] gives 30.2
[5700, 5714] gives 30.4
